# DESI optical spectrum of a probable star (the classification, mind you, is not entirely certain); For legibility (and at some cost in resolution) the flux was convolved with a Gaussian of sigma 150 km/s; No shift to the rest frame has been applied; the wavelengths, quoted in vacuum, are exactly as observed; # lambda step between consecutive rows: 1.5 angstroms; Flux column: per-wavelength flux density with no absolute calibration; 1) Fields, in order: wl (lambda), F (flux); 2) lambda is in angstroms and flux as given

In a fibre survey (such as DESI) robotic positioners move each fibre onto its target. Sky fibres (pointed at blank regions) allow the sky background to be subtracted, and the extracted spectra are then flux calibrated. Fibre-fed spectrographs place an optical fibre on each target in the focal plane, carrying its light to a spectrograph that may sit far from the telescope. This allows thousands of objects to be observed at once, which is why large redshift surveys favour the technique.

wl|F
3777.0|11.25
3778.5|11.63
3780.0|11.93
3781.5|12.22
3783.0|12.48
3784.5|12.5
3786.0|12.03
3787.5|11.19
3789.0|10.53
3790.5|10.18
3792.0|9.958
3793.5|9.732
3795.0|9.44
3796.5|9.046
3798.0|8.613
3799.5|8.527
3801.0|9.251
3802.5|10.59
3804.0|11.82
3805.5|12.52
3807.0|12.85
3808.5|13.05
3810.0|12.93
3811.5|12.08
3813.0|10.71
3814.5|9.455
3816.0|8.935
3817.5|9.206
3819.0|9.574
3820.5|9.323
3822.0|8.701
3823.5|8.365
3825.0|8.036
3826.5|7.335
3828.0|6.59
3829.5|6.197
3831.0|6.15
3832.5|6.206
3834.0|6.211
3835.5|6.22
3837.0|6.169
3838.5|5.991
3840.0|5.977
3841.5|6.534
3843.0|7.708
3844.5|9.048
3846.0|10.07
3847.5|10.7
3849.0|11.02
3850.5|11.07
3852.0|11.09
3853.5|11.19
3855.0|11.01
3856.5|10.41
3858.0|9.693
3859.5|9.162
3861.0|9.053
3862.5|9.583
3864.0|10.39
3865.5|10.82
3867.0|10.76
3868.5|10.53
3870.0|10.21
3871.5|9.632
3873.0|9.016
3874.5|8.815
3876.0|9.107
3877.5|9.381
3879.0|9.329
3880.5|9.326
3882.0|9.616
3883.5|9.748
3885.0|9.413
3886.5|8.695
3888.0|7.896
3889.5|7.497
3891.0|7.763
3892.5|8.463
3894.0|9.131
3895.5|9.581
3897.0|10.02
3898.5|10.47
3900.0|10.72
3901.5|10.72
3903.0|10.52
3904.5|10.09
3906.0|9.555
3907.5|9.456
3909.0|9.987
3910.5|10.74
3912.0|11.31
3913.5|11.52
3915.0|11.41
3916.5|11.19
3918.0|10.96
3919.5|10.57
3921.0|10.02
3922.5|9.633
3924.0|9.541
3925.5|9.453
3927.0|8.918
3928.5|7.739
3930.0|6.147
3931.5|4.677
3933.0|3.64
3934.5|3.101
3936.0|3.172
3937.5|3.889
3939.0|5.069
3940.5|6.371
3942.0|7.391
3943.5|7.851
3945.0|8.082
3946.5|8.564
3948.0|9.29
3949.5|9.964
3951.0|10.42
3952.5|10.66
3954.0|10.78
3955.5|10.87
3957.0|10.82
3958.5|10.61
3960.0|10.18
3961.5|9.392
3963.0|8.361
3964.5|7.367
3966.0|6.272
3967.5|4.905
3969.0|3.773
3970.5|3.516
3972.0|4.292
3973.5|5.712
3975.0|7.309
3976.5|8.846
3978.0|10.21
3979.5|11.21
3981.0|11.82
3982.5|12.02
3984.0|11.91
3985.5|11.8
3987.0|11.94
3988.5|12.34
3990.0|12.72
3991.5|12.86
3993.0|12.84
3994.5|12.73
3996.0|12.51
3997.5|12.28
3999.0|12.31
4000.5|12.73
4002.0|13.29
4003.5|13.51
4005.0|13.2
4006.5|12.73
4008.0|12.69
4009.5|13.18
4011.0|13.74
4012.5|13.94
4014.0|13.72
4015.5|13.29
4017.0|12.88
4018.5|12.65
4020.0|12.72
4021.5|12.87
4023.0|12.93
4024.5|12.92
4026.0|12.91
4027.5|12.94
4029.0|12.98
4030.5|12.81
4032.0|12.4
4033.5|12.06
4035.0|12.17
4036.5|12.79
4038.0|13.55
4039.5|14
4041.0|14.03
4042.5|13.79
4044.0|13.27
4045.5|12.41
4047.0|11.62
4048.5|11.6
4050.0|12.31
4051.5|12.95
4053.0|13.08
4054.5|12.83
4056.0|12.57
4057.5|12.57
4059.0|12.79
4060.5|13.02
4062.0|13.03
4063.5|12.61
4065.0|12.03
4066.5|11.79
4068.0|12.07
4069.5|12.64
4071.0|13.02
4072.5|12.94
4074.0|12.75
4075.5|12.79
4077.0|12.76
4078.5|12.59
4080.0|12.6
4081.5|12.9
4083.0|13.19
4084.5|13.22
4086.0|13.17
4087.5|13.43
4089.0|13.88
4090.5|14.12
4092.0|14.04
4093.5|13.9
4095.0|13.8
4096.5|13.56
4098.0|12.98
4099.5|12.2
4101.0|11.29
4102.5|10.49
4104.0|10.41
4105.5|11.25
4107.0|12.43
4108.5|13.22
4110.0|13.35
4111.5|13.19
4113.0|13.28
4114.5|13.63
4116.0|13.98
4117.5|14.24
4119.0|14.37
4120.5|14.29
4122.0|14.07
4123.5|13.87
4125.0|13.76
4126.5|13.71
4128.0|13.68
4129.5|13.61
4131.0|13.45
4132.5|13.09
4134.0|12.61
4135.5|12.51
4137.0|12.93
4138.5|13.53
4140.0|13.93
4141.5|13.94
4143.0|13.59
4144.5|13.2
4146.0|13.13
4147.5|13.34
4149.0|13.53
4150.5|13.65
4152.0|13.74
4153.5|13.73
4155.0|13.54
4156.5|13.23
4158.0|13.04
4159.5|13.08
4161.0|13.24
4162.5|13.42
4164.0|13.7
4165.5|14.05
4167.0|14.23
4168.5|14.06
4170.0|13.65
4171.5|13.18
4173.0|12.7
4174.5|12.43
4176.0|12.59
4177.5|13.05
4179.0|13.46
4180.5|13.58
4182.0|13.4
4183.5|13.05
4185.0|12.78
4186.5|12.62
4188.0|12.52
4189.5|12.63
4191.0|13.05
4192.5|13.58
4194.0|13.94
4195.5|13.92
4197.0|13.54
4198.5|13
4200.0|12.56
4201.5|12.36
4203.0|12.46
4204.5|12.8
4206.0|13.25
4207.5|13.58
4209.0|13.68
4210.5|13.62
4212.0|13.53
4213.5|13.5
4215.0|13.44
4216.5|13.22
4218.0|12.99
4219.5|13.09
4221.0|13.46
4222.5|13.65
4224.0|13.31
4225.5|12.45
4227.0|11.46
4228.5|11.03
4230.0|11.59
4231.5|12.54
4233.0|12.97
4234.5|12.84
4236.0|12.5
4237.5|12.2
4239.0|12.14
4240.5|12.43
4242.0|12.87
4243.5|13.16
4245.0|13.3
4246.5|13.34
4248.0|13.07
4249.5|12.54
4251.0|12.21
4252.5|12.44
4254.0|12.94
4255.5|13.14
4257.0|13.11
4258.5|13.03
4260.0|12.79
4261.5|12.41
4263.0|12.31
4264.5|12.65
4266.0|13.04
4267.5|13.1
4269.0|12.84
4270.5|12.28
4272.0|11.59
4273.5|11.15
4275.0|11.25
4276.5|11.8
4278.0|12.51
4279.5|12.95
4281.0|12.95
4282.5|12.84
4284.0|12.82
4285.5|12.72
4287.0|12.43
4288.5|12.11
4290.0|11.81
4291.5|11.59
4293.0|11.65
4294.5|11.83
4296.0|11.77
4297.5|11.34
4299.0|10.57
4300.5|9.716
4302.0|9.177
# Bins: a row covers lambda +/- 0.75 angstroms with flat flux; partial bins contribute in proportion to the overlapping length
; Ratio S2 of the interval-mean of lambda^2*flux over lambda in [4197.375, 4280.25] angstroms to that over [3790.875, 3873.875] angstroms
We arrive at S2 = 1.66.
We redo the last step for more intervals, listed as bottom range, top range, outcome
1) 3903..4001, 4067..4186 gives 1.57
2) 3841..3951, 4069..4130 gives 1.60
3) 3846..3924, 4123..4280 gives 1.53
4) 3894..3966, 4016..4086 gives 1.52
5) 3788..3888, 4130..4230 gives 1.67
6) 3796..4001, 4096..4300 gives 1.61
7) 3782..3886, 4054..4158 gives 1.58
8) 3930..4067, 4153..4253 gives 1.33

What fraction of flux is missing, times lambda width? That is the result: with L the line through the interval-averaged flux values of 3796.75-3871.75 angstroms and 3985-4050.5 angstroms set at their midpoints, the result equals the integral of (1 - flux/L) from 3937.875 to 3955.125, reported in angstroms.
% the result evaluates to 4.5 angstroms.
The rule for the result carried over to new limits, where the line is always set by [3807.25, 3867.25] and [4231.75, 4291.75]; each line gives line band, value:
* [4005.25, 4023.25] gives -4.4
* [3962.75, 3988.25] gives 4.6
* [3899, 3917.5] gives -1.8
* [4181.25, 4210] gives -2.6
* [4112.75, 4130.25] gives -3.8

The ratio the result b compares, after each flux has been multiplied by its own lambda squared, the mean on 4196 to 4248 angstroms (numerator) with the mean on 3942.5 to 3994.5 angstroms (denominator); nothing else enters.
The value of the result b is 1.5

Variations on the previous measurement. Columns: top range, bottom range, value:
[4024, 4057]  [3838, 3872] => 1.46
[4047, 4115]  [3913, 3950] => 1.74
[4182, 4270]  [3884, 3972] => 1.75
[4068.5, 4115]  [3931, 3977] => 1.89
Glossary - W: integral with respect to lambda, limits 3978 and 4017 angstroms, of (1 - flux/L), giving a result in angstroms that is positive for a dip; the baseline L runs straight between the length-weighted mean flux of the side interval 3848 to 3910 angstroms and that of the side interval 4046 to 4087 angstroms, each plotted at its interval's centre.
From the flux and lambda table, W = -3.6 angstroms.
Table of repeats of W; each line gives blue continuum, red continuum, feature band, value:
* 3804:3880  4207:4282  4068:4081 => -1.7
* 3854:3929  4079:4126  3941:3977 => 9.0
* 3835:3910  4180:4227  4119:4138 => -1.9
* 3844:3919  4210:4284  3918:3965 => 10.0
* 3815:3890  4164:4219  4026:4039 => -1.8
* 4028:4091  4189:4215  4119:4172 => -1.8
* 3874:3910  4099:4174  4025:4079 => -3.7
